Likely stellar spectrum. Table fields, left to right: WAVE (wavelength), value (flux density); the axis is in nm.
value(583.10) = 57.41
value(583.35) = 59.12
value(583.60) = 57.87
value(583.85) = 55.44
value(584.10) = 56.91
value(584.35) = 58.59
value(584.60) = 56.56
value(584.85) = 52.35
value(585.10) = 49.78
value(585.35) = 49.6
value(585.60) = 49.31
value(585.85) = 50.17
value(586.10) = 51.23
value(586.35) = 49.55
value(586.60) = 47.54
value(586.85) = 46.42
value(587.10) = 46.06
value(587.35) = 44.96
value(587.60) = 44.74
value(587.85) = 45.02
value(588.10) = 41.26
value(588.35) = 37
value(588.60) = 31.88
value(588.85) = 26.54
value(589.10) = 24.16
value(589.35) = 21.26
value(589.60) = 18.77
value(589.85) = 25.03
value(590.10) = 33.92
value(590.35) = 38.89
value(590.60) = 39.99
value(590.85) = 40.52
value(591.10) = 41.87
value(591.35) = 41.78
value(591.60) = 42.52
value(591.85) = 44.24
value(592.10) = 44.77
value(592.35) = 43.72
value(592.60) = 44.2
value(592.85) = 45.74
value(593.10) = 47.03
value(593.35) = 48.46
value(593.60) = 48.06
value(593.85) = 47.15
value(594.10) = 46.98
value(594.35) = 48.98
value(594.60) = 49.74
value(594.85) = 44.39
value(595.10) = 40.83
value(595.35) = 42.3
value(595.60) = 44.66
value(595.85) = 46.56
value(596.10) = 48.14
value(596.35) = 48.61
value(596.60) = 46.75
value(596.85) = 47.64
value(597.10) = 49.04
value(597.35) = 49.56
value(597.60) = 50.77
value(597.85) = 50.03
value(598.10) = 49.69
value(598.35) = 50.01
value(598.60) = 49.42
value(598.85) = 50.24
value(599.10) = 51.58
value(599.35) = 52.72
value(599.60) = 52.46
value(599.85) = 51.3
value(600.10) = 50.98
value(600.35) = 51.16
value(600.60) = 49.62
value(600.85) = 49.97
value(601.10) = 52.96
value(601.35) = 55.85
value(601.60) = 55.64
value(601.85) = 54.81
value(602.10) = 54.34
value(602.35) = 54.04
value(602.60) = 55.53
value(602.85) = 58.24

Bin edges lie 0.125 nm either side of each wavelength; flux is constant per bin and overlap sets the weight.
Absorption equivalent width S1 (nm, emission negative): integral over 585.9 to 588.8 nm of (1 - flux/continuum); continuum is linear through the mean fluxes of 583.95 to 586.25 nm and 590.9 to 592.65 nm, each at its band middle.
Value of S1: 0.337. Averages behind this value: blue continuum 52.7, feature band 43.9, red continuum 43.1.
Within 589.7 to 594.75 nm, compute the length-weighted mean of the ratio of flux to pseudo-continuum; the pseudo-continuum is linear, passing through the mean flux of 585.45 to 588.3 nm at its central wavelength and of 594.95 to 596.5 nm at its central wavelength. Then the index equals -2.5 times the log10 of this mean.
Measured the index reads 0.066 mag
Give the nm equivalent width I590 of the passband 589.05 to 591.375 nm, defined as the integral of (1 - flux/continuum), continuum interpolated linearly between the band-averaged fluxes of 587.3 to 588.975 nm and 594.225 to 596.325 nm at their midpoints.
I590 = 0.473 nm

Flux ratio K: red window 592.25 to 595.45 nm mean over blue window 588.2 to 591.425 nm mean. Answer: 1.42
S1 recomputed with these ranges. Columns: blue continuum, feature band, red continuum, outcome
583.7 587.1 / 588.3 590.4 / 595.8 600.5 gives 0.95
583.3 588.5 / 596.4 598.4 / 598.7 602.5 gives 0.11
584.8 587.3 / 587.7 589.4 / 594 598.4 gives 0.54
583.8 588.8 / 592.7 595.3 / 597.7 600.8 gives 0.16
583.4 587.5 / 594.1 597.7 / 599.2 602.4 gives 0.37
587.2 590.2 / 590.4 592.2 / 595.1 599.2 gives -0.21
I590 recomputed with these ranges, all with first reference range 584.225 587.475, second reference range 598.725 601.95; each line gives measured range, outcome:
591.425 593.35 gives 0.24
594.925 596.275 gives 0.18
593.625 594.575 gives 0.06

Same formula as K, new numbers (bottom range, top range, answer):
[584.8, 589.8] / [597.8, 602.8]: 1.28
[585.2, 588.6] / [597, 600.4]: 1.10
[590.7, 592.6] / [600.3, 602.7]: 1.25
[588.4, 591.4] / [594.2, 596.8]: 1.45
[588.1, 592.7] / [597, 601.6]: 1.43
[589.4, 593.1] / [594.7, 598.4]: 1.21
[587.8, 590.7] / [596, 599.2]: 1.56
